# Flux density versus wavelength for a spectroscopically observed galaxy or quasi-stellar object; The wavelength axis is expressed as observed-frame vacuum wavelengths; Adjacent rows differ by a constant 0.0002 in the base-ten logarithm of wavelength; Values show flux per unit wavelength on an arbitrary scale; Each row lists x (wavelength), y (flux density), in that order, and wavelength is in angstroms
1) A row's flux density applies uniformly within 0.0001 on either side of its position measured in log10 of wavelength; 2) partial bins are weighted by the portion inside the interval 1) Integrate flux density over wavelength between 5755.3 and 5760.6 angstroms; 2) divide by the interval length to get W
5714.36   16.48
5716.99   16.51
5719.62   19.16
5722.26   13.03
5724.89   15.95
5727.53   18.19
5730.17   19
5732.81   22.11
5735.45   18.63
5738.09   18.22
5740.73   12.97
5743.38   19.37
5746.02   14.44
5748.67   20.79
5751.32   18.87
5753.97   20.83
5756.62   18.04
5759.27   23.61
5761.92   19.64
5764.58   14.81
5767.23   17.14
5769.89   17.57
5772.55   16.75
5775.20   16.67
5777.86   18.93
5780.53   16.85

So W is 20.8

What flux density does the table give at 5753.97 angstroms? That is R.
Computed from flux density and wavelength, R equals 20.83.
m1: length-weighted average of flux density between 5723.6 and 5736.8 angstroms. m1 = 18.8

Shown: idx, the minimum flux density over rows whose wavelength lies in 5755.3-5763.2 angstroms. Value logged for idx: 18.04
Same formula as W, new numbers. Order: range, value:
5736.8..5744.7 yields 16.8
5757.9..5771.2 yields 18.6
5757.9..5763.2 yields 21.6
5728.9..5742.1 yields 18.2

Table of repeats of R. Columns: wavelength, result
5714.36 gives 16.48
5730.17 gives 19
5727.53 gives 18.19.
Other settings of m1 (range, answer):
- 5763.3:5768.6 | 16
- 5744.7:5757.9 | 18.6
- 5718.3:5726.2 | 16.1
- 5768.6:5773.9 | 17.2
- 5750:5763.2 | 20.2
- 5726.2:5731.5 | 18.6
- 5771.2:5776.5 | 16.7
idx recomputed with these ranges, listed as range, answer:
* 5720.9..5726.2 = 13.03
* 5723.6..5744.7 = 12.97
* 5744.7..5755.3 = 14.44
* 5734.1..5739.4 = 18.22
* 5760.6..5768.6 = 14.81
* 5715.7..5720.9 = 16.51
